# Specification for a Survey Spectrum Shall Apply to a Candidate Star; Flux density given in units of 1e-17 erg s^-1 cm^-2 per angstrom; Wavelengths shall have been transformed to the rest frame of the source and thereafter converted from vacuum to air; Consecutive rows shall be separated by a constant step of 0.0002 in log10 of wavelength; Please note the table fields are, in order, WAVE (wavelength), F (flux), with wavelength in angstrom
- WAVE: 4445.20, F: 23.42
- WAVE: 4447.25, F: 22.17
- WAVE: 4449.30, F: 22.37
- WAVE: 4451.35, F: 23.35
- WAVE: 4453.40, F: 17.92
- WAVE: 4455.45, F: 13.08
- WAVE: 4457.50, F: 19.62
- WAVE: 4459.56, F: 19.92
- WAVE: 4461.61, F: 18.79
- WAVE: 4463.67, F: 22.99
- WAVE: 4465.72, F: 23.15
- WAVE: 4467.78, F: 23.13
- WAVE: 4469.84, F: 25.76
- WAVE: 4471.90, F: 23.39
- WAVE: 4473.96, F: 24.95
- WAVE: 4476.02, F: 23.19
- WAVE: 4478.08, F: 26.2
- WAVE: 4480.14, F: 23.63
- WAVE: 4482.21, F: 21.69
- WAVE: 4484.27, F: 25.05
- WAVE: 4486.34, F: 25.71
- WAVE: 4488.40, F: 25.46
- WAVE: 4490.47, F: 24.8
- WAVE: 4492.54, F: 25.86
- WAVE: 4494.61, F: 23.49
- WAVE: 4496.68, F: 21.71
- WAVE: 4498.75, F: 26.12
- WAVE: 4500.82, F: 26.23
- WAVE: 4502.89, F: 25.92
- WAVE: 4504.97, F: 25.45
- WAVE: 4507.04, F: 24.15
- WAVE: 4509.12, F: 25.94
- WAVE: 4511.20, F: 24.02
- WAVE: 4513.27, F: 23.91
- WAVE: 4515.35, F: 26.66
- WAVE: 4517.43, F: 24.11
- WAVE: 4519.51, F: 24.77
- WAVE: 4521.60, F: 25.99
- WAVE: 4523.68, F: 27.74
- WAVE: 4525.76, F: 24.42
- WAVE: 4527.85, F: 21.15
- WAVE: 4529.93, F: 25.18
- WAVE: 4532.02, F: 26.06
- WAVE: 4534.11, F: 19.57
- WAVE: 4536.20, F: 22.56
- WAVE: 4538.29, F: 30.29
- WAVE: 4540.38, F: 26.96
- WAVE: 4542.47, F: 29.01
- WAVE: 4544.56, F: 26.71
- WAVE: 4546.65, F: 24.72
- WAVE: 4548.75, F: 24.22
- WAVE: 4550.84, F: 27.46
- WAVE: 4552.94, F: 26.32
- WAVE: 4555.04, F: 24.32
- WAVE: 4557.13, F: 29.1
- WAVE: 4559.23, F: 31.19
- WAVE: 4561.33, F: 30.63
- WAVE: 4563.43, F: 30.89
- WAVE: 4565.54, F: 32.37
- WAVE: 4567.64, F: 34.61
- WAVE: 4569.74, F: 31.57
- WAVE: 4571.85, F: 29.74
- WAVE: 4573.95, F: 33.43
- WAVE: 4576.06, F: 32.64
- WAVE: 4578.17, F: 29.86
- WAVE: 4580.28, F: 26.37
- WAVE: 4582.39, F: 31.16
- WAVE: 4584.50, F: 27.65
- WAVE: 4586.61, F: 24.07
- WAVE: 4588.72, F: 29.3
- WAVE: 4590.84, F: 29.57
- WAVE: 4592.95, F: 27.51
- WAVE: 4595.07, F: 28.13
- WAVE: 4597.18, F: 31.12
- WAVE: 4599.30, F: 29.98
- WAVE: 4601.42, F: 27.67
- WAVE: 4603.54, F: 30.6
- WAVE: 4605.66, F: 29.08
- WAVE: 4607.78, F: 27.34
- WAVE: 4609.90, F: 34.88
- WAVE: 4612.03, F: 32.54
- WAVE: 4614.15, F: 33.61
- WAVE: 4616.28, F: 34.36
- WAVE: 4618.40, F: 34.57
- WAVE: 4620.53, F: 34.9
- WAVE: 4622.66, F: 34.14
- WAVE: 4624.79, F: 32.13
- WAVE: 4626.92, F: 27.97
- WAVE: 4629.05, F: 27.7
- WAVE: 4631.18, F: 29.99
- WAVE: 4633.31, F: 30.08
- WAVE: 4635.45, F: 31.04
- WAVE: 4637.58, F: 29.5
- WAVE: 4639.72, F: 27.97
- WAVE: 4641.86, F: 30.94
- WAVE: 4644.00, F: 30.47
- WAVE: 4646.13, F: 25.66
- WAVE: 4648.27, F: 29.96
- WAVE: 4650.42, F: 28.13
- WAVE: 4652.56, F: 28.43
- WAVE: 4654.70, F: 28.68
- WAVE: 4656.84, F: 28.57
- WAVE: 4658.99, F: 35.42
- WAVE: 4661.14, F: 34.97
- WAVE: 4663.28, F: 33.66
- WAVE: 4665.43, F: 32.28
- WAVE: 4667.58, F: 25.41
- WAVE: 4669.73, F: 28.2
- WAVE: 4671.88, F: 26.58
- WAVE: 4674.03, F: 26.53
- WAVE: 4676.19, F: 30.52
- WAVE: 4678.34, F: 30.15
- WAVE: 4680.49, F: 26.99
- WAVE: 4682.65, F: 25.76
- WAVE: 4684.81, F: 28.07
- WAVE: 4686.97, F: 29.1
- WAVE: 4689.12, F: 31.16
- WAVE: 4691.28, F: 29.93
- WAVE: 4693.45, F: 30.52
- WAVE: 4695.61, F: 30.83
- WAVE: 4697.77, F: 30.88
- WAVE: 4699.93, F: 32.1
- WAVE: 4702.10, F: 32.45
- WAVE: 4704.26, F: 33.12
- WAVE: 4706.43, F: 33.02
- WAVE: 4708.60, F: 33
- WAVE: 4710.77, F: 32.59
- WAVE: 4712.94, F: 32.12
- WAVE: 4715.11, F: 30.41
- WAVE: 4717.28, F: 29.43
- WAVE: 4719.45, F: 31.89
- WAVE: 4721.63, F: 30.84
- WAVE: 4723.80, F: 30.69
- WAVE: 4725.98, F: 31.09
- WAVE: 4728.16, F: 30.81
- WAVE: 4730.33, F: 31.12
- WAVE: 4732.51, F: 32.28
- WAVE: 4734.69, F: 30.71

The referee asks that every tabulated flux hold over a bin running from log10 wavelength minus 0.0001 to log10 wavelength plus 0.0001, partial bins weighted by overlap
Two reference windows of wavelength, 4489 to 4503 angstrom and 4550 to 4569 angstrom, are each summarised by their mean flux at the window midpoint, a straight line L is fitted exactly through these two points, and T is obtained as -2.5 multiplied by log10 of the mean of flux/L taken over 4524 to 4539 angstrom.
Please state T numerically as 0.14 mag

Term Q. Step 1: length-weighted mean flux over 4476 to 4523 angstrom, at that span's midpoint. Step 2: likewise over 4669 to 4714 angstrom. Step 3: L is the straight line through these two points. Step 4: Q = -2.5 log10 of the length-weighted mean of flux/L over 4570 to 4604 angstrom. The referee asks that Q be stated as -0.08 mag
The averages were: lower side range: 24.8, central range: 29.3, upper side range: 30.2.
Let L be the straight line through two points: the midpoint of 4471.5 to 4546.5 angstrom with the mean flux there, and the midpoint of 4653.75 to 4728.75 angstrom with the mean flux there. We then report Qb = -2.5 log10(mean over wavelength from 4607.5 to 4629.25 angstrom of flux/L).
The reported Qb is -0.15 mag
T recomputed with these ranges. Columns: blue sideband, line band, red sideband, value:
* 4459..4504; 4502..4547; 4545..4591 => 0.05 mag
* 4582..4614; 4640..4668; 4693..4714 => 0.02 mag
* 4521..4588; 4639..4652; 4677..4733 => 0.03 mag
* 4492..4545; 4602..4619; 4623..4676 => -0.13 mag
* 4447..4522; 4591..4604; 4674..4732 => -0.07 mag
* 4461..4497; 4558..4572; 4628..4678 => -0.18 mag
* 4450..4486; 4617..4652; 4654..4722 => -0.07 mag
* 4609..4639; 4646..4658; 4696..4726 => 0.12 mag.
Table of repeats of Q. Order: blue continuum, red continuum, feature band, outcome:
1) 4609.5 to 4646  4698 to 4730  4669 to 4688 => 0.13 mag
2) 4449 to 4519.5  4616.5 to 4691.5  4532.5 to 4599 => -0.07 mag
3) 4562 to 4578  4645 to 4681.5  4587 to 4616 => 0.04 mag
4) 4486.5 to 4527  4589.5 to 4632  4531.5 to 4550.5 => 0.06 mag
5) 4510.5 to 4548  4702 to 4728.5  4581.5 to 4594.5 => -0.04 mag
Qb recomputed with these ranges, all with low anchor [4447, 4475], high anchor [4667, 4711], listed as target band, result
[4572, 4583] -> -0.19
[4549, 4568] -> -0.17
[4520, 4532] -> -0.05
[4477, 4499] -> -0.09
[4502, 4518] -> -0.08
